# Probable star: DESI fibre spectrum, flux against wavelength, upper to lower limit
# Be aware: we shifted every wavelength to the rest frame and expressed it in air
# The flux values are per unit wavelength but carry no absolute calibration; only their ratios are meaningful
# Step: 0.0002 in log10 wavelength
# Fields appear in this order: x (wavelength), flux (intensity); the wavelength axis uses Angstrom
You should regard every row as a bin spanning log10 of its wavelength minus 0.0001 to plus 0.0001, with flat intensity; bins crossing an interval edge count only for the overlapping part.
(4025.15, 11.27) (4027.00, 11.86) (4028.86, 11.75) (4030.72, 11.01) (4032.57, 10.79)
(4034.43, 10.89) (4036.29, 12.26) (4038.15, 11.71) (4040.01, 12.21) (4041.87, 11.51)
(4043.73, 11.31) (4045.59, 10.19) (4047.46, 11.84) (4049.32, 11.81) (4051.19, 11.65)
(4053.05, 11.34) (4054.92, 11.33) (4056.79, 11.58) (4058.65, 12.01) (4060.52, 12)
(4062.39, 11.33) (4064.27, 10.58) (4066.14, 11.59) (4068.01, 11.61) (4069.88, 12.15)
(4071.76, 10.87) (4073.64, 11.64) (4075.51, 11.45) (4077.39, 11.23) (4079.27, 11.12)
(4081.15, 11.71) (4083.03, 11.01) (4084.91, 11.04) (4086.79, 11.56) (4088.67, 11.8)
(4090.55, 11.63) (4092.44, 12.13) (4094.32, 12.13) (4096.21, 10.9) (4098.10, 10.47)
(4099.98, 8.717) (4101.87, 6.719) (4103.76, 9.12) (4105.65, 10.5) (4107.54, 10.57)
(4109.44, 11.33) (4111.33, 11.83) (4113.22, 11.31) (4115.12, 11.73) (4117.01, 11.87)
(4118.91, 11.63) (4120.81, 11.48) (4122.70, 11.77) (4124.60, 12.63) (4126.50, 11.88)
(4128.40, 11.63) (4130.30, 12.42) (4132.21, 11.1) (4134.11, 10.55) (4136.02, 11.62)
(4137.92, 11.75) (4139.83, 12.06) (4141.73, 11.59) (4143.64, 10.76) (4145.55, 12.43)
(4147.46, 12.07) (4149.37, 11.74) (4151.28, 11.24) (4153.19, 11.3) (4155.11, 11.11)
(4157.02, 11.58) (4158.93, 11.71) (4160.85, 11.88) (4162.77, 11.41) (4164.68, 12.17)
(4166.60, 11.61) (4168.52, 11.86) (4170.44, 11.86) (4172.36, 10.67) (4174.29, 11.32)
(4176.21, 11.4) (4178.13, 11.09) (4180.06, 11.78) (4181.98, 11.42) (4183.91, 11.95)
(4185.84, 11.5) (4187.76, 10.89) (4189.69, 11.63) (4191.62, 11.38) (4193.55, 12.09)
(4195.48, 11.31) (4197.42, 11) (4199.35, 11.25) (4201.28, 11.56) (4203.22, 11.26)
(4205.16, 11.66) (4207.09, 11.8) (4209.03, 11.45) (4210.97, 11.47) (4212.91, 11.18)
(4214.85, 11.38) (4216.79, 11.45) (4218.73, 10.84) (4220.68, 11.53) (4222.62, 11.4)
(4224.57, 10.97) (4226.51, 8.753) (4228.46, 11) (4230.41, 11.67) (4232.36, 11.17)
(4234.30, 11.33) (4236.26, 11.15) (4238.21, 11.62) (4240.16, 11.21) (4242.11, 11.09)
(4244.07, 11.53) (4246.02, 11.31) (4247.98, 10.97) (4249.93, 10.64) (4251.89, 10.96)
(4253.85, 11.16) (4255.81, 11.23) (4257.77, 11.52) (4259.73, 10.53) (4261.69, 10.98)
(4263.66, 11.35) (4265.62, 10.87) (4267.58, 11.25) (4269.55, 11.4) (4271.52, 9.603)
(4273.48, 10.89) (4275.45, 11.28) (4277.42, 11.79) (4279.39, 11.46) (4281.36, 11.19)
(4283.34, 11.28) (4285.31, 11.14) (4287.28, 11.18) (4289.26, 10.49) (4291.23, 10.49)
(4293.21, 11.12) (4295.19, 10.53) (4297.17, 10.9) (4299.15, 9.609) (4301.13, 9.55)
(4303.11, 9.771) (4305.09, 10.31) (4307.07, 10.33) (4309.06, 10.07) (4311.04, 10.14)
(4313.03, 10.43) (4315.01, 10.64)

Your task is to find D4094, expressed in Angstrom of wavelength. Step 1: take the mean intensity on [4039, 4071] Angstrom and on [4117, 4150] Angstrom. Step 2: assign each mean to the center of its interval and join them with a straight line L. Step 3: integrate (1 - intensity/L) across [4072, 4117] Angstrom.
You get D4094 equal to 2.6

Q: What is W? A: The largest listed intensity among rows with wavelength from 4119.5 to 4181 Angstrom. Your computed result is 12.63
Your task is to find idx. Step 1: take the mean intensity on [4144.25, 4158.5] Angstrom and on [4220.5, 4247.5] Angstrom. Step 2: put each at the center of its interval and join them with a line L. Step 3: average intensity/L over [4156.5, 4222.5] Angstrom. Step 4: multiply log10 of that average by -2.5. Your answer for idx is -0.01 mag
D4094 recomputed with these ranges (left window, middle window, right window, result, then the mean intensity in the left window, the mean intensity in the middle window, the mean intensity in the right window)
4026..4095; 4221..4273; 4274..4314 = -1.0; 11.5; 11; 10.7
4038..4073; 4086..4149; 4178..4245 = 0.9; 11.5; 11.3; 11.3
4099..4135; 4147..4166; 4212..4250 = -1.0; 11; 11.6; 11.1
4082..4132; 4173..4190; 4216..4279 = -0.5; 11.1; 11.4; 11.1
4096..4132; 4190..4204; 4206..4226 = -0.2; 11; 11.4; 11.3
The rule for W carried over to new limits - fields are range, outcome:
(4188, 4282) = 12.09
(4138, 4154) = 12.43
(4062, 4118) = 12.15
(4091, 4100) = 12.13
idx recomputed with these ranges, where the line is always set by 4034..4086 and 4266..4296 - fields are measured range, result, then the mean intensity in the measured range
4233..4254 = -0.01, 11.2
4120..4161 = -0.03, 11.6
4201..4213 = -0.03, 11.5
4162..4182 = -0.03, 11.5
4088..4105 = 0.10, 10.4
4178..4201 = -0.03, 11.5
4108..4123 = -0.02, 11.6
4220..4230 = 0.04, 10.8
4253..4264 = -0.01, 11.1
